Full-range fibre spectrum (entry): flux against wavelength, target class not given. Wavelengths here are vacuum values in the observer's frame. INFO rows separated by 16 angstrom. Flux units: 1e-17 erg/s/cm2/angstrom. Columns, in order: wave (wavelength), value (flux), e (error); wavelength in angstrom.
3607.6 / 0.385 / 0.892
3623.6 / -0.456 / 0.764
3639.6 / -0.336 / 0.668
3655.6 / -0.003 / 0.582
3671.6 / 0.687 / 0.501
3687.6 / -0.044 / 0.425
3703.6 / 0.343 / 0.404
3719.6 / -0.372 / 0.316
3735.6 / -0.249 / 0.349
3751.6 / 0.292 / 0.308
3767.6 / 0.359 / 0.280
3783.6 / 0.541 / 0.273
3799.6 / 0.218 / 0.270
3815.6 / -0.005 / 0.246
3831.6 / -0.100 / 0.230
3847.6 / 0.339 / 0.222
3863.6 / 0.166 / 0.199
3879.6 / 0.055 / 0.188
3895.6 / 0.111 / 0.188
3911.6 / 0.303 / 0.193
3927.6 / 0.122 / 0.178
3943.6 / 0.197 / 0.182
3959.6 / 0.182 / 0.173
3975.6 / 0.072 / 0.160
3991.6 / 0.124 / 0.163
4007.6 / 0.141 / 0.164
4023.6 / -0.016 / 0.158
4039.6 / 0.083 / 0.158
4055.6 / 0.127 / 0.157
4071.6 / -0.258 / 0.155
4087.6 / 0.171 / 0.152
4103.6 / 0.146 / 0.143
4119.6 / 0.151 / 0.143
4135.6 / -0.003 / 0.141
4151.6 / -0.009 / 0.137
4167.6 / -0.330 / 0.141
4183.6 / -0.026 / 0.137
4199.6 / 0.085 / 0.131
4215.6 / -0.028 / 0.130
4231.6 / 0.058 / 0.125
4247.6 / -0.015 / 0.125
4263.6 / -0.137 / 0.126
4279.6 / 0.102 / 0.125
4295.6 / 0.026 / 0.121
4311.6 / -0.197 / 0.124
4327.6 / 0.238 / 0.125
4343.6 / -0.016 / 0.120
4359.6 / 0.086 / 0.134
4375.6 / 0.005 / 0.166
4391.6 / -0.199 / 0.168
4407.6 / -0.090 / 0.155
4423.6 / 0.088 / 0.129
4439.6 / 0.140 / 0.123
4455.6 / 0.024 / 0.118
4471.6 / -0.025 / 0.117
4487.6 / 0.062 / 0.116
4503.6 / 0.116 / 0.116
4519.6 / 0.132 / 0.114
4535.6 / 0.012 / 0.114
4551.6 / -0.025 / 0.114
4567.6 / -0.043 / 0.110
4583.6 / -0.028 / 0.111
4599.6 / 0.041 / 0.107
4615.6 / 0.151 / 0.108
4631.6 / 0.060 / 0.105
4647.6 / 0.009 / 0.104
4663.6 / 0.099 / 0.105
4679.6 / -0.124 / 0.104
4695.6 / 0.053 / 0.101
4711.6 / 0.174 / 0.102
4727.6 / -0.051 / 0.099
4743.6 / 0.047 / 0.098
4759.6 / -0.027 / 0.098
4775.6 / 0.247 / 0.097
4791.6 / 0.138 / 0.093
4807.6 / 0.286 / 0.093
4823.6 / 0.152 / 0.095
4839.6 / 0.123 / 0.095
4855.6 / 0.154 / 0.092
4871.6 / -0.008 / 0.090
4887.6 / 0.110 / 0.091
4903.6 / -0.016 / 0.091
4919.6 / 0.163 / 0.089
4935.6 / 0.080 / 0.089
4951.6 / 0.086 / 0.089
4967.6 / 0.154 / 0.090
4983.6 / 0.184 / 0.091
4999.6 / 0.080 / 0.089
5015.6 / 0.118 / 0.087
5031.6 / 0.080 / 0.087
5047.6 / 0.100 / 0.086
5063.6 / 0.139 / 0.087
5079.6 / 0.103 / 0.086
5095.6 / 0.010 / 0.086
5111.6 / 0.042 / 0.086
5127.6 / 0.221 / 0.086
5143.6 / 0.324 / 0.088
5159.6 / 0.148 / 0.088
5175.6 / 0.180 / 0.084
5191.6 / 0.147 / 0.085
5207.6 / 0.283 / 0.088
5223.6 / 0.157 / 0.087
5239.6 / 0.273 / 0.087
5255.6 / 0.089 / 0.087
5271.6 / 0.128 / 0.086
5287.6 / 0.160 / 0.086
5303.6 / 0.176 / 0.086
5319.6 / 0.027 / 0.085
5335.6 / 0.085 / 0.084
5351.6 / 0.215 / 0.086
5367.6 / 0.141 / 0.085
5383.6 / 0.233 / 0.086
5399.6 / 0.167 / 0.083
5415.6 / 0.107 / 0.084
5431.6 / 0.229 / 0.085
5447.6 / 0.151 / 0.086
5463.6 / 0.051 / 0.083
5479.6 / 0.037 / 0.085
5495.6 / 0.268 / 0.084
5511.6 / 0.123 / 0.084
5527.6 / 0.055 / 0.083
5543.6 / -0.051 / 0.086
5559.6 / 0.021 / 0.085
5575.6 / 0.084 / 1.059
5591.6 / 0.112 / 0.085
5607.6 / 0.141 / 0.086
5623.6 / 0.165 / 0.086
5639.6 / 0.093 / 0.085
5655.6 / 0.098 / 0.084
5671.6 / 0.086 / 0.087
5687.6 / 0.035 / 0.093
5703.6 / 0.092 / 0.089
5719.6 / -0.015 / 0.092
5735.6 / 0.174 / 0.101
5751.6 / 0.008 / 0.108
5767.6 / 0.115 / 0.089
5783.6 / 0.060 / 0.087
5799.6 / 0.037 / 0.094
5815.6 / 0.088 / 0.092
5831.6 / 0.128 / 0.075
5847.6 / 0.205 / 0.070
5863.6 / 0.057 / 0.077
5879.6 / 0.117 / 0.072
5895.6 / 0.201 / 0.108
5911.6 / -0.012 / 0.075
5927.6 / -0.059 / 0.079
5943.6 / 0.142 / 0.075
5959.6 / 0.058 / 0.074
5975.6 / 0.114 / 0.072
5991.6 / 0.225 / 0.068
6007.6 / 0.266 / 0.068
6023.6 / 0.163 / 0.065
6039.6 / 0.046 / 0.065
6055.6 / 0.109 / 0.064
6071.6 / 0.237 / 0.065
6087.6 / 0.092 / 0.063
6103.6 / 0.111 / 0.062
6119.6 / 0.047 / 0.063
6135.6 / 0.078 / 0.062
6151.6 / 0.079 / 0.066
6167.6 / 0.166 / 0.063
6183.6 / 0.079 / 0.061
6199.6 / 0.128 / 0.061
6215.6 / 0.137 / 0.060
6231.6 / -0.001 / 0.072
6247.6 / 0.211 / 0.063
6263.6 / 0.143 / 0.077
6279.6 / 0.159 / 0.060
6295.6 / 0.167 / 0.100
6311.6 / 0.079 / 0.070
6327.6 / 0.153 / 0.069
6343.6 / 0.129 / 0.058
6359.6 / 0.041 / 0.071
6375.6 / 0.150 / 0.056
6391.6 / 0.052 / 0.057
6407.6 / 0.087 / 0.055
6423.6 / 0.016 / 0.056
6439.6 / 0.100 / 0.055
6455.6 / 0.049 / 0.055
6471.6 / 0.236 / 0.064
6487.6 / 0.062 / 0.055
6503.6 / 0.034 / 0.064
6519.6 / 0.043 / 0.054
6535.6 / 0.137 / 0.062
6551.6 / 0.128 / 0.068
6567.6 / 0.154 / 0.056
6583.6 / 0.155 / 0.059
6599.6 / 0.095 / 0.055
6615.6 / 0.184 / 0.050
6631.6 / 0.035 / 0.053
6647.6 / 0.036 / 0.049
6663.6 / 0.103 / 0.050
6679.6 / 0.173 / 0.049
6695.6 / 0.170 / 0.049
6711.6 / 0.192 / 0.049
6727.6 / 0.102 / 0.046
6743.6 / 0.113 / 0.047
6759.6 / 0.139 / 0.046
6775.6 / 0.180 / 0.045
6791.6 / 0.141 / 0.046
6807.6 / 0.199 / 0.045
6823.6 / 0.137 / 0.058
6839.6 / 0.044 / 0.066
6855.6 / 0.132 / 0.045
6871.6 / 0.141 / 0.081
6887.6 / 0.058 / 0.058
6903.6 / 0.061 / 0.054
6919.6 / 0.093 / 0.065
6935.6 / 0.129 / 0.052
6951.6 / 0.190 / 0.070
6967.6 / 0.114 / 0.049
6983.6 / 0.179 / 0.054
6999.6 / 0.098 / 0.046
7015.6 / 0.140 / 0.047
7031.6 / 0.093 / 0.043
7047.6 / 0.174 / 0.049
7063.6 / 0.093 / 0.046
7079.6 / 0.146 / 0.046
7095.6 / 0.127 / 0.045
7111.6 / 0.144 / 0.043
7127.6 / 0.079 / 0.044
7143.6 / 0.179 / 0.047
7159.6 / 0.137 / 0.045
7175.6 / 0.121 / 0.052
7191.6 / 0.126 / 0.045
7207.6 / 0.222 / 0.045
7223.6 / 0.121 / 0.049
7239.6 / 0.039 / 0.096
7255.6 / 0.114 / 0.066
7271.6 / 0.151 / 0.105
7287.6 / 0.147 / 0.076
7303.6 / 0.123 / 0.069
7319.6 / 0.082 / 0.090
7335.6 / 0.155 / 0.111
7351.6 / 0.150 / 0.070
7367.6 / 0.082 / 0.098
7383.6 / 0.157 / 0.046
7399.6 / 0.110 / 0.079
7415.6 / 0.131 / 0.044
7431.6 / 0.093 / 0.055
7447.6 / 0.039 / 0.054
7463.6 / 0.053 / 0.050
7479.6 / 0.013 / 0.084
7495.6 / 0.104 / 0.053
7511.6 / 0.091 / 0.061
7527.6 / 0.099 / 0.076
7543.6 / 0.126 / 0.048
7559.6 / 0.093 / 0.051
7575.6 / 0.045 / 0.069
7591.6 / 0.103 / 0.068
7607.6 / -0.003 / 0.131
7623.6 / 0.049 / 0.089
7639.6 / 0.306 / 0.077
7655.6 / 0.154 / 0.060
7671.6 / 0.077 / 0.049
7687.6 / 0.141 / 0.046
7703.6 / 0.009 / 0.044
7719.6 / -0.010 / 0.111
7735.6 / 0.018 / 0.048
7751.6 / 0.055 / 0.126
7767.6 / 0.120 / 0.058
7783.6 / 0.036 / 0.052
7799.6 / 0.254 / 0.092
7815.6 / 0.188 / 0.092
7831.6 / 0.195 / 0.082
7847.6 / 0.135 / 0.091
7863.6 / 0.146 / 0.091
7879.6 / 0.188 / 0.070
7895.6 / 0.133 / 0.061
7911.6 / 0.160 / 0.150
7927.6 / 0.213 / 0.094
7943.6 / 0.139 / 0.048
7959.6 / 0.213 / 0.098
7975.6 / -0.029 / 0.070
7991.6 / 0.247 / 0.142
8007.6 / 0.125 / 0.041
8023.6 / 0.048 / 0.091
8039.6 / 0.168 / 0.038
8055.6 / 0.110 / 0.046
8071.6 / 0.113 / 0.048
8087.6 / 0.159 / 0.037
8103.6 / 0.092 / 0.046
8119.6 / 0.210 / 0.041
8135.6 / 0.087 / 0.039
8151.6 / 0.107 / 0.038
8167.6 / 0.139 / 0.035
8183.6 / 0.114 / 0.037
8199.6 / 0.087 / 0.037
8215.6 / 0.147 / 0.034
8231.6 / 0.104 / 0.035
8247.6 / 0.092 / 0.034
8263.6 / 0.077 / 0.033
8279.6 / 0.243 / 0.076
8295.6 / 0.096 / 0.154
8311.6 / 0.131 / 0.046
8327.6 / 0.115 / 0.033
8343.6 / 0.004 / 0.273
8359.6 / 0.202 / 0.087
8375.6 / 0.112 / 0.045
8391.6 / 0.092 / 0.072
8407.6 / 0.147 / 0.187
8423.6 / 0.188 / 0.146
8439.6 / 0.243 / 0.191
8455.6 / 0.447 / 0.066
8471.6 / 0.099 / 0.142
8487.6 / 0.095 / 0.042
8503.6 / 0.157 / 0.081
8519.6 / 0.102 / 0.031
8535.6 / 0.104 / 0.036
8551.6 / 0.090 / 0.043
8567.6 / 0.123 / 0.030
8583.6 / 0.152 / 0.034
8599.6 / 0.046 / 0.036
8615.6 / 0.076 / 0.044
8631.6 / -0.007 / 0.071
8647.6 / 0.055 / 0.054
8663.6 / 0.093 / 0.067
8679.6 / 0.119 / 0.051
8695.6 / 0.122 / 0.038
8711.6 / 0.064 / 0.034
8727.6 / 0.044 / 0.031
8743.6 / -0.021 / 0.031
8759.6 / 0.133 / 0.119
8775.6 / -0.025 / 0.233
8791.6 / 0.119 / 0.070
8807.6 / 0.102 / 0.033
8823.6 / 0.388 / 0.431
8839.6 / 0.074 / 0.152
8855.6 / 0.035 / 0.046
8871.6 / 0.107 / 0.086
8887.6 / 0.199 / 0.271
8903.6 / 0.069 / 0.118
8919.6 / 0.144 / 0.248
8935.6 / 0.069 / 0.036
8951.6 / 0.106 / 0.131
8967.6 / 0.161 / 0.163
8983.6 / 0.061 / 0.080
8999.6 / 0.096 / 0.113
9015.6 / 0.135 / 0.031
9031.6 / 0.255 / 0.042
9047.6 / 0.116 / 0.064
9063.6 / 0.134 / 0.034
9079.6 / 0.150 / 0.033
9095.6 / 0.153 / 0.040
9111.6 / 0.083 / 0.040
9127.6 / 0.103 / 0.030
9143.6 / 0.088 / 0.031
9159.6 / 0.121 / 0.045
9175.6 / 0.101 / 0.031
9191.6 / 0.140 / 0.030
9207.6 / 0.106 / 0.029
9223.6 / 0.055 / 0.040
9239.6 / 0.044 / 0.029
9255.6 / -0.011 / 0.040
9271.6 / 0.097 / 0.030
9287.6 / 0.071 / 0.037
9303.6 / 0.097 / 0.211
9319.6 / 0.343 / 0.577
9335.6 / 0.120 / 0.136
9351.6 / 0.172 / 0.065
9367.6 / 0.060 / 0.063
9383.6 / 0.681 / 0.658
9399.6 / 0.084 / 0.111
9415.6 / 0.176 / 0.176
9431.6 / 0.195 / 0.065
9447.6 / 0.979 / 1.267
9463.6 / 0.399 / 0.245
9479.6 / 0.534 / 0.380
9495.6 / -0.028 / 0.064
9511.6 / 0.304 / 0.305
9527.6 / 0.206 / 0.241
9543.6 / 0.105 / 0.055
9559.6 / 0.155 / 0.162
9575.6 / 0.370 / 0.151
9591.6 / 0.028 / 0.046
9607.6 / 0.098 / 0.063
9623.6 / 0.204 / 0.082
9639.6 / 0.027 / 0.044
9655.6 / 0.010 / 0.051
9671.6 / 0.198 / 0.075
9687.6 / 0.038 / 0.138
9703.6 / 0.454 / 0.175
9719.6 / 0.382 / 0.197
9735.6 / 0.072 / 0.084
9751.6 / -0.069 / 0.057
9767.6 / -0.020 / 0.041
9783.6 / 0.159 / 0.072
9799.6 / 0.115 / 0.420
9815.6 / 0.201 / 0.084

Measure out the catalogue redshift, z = 0.287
